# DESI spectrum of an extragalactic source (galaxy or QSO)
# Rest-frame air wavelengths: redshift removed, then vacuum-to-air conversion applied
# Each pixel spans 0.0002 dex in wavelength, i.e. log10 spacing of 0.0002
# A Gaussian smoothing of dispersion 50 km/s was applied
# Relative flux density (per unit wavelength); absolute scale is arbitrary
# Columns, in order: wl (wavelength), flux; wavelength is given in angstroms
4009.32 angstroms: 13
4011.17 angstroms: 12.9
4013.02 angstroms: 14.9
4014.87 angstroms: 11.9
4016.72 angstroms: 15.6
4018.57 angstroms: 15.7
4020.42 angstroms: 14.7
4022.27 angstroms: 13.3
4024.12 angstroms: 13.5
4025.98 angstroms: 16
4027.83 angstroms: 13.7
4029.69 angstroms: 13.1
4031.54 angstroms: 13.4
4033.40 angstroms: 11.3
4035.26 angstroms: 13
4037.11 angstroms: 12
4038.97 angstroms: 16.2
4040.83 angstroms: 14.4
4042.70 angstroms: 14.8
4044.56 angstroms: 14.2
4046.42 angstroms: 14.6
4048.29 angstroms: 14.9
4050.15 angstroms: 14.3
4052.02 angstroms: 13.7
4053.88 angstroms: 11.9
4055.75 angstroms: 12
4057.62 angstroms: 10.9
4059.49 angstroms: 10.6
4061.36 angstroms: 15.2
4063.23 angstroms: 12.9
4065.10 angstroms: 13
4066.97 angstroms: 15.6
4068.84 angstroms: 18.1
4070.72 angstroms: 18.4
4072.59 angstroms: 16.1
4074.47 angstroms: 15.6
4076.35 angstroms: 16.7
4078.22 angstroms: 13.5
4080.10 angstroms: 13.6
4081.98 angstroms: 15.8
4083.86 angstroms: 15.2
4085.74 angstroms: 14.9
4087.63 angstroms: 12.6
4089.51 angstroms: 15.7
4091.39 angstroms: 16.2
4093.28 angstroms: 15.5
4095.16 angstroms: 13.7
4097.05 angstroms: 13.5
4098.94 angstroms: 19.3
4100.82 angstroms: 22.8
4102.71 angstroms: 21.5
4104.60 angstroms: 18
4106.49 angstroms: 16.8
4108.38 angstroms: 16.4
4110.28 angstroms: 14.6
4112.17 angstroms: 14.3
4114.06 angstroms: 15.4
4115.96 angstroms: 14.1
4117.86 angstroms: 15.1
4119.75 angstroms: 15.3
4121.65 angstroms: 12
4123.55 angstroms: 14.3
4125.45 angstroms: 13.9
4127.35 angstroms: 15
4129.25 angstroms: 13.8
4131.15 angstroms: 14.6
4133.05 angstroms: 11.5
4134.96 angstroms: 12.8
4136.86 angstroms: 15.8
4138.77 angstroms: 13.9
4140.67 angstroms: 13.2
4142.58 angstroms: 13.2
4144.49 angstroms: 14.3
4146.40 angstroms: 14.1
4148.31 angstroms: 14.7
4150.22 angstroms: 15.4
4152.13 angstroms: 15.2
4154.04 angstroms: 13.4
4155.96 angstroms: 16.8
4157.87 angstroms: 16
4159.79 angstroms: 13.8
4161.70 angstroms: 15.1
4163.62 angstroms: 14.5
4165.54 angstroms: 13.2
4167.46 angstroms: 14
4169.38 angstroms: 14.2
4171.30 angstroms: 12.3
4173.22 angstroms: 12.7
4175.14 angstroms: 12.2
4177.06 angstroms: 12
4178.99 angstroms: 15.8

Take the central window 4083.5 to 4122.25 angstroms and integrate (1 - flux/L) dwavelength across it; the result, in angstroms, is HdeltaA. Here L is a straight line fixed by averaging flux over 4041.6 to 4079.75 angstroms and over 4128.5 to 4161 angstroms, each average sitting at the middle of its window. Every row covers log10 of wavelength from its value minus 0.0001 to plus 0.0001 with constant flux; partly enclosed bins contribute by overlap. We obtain -4.3 angstroms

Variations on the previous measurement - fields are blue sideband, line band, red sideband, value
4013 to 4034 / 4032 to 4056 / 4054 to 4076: 0.79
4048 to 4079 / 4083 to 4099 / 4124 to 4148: -0.91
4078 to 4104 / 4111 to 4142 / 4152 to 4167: 2.65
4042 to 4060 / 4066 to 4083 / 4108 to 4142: -3.01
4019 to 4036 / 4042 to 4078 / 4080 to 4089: -0.55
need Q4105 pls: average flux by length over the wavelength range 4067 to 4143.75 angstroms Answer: 15.3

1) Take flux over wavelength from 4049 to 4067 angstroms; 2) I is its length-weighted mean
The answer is 12.9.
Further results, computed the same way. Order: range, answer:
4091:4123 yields 16.1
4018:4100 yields 14.4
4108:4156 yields 14.3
